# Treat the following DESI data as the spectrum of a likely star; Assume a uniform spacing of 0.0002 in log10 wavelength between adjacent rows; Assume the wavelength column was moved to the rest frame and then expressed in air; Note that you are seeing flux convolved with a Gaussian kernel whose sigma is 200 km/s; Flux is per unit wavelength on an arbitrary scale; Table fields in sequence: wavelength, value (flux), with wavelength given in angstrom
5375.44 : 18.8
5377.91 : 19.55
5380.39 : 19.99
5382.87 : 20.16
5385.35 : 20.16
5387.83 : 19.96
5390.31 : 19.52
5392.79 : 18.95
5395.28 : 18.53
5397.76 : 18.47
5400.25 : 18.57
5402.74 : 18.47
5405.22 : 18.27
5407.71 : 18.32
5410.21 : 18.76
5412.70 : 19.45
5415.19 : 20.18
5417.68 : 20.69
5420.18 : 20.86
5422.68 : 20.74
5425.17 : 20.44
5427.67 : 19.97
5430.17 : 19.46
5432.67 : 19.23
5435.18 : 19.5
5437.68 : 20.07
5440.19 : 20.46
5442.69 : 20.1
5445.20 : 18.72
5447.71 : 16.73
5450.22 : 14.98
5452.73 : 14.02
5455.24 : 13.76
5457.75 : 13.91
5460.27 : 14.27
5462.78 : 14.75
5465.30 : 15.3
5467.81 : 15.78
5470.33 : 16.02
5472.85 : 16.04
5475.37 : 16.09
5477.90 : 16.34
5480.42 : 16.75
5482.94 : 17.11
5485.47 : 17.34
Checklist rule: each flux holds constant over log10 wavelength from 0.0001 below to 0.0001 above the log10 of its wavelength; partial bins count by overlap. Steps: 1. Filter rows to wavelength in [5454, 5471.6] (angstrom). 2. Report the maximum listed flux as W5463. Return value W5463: 16.02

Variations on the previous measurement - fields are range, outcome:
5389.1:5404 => 19.52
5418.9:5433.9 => 20.86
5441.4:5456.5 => 20.1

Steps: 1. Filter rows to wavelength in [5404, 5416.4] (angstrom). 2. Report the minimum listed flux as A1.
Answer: 18.27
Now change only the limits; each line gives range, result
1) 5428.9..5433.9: 19.23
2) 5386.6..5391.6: 19.52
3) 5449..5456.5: 13.76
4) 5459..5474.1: 14.27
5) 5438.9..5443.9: 20.1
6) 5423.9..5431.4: 19.46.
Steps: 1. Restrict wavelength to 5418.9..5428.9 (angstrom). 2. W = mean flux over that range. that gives 20.5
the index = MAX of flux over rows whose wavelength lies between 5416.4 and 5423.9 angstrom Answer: 20.86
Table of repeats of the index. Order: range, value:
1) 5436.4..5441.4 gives 20.46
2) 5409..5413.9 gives 19.45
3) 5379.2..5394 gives 20.16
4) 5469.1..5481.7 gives 16.75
